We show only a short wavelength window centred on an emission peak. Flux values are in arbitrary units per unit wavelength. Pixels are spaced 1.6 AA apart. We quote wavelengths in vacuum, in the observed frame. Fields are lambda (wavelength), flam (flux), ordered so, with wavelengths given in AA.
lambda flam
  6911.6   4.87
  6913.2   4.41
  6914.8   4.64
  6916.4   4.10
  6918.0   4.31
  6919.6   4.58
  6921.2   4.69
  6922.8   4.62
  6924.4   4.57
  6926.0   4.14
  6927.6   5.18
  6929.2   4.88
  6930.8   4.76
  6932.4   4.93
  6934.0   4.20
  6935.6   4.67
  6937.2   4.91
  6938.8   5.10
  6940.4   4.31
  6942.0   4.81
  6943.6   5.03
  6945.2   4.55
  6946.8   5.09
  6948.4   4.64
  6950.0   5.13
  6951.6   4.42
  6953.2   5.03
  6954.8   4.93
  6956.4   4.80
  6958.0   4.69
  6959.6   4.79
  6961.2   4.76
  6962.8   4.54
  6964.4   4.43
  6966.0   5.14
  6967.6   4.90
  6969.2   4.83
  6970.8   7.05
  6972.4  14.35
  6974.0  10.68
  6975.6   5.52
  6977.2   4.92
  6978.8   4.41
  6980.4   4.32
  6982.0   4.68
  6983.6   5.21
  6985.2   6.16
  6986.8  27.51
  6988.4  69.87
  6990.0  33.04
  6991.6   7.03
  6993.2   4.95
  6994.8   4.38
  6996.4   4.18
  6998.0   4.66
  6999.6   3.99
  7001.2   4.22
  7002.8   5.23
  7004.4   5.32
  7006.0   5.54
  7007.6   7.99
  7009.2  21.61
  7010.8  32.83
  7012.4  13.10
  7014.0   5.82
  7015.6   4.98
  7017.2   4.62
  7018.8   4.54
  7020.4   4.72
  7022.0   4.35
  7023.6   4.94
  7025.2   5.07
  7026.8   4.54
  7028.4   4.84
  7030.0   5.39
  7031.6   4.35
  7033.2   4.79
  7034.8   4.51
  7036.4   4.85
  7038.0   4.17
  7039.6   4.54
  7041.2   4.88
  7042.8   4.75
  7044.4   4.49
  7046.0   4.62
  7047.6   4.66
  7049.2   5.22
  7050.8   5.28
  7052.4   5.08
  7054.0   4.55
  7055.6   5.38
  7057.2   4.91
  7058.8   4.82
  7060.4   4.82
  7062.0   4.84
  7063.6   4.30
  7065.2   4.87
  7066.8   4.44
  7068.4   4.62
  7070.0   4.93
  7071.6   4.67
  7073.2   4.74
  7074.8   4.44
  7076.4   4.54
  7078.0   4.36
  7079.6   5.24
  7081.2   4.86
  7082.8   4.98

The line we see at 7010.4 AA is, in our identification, [N II] 6583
